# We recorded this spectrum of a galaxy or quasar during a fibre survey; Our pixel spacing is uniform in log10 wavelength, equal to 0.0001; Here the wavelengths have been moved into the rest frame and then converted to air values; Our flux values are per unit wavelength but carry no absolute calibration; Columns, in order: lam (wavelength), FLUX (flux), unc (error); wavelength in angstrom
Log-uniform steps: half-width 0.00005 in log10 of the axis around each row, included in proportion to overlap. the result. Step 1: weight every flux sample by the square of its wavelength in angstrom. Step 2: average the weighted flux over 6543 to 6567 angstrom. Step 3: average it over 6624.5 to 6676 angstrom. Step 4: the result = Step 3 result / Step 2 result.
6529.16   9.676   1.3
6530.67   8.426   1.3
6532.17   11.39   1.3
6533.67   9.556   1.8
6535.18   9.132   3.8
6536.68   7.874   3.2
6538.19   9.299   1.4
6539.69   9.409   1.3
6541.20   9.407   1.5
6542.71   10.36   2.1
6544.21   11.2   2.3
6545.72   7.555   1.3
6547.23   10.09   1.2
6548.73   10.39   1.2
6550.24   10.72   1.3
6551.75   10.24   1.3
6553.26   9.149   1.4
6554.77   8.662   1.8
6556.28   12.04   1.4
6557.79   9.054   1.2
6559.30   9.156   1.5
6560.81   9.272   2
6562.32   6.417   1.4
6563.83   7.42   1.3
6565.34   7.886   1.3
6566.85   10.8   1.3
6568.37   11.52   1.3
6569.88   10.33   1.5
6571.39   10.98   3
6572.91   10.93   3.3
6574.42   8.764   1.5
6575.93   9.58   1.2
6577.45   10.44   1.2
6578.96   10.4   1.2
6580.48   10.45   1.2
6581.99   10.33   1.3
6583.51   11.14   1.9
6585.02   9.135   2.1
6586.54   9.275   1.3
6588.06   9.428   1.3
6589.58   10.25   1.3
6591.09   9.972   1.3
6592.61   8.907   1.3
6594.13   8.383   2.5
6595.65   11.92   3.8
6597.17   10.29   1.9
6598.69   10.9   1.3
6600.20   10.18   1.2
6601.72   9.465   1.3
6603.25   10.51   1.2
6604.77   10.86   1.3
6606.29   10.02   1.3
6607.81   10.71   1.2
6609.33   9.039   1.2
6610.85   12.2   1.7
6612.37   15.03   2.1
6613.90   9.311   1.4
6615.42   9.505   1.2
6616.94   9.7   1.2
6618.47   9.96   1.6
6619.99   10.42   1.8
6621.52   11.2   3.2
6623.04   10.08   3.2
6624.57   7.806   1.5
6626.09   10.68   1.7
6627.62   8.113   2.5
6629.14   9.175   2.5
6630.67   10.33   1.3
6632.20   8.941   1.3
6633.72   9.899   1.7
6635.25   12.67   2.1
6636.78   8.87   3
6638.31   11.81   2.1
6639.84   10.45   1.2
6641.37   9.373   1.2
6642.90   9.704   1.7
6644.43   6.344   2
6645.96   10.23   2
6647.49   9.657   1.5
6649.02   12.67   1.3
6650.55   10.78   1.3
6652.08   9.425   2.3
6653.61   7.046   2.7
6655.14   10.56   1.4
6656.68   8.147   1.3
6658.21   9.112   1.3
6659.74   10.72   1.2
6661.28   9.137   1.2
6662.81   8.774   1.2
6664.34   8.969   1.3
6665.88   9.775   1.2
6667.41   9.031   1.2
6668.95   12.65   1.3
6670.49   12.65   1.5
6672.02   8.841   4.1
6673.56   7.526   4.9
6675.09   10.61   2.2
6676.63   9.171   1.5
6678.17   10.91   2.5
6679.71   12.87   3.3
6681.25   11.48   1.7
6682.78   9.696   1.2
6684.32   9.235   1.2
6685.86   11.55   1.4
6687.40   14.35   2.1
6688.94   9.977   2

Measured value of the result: 1.1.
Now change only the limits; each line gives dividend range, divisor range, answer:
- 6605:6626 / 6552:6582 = 1.09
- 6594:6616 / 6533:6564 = 1.15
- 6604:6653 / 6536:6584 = 1.07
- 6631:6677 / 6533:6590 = 1.04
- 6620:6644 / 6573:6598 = 1.01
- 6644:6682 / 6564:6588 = 1.01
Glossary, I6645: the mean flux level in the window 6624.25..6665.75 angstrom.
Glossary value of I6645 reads 9.63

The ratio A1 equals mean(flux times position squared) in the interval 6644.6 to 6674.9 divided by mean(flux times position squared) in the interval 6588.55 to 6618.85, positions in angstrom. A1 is 1.0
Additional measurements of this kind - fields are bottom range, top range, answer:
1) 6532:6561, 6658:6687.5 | 1.11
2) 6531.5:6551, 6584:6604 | 1.04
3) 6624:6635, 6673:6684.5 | 1.10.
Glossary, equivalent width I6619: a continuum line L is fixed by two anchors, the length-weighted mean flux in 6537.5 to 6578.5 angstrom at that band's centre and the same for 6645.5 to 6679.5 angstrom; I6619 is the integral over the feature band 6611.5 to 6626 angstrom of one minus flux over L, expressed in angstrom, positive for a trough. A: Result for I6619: -0.8 angstrom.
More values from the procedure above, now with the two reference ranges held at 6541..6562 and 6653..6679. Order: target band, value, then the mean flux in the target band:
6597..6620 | -1.9 angstrom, 10.5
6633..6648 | -0.4 angstrom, 9.9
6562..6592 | -0.3 angstrom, 9.82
